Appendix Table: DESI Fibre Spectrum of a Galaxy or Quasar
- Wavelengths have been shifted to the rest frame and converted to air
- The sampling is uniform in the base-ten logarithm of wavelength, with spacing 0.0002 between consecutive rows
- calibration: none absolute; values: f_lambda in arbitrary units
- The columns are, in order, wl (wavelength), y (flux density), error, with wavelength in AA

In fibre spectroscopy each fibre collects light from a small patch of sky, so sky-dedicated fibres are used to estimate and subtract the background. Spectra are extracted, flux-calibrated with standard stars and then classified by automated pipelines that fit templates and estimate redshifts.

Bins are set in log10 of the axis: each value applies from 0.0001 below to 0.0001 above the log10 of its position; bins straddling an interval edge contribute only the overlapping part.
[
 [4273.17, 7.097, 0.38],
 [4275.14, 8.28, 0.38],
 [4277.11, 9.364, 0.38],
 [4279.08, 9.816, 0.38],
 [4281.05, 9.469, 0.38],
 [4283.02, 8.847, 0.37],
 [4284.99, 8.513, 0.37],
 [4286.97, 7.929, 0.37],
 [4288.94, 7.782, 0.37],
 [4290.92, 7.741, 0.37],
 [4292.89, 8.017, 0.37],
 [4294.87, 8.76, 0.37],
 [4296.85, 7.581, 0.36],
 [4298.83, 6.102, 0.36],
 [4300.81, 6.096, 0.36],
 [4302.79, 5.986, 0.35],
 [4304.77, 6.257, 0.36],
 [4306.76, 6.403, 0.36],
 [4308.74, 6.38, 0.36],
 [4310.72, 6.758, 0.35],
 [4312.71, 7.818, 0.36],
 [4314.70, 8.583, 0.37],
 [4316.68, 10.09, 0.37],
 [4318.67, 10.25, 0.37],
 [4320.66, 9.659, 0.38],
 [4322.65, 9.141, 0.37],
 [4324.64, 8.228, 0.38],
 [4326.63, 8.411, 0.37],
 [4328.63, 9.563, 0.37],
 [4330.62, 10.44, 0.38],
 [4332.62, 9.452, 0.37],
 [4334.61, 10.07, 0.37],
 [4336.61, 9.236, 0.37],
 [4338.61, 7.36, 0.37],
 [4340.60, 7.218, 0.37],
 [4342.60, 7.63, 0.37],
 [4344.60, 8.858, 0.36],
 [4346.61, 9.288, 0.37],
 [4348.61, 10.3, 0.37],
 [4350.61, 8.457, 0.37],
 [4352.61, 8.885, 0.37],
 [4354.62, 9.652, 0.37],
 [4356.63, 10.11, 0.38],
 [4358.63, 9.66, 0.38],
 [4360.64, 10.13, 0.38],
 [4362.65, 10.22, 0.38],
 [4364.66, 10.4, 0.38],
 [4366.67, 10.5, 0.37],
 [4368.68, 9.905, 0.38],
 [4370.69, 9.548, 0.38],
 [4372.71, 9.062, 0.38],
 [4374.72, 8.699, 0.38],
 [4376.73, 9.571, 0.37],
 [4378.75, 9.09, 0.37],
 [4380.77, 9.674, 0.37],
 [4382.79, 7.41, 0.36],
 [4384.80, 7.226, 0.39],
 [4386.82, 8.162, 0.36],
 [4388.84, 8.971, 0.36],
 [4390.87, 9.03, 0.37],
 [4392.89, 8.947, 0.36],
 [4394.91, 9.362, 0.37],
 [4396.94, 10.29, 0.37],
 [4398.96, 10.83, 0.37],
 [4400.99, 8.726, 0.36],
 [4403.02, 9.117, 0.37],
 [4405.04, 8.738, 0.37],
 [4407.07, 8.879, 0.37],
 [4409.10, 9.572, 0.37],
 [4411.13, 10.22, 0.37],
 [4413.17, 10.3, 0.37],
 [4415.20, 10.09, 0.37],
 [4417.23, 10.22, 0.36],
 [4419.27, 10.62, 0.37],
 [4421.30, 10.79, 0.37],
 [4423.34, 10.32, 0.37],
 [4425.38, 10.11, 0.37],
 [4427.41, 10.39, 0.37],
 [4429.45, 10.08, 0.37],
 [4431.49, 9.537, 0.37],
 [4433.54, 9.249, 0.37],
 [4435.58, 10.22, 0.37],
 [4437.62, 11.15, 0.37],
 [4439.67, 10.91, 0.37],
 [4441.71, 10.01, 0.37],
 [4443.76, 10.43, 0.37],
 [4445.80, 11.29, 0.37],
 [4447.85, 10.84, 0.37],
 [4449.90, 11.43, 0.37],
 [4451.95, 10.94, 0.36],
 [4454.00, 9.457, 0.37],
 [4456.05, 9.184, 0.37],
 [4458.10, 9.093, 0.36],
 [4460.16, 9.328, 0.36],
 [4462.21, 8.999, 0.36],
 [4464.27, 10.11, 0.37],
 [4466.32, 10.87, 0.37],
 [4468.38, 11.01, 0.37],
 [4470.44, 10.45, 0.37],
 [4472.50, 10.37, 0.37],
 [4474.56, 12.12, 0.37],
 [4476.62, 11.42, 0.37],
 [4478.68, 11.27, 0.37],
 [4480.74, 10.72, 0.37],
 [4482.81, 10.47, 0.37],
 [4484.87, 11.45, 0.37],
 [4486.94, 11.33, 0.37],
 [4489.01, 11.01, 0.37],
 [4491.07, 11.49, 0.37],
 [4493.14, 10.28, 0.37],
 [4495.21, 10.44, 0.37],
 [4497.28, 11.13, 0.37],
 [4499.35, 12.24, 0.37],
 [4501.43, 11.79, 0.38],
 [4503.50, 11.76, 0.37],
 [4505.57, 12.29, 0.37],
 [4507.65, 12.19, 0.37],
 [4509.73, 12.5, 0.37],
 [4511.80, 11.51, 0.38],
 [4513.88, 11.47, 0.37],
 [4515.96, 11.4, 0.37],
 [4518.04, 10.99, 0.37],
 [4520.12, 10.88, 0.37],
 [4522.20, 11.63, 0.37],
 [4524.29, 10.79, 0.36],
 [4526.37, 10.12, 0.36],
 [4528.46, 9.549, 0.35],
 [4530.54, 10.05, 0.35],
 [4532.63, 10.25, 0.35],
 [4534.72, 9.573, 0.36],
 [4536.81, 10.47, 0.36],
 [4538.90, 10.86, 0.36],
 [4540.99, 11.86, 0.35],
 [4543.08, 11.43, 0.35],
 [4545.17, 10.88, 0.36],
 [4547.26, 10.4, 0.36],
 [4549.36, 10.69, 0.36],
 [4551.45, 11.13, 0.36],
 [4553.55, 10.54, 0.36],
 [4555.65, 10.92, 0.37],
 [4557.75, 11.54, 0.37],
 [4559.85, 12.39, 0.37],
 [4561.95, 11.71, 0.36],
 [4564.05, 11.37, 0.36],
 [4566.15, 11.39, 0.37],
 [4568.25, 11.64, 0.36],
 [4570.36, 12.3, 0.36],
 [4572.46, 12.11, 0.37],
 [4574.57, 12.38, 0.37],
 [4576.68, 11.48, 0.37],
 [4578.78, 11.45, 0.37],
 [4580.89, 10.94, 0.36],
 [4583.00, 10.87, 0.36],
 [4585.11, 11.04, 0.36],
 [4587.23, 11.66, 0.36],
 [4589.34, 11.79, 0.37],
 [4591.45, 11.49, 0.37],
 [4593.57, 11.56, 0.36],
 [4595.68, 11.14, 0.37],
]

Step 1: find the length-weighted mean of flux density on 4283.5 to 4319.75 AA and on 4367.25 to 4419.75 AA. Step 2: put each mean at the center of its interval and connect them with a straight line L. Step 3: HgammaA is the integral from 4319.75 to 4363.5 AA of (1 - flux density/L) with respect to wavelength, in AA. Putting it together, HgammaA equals -4.24 AA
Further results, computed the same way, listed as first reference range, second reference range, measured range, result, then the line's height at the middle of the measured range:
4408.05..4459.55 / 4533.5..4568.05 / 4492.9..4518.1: -2.0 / 10.8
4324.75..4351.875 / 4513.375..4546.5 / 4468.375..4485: -1.2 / 10.2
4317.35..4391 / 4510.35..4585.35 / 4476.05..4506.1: -2.0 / 10.6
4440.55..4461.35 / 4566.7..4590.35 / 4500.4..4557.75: 0.0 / 11.1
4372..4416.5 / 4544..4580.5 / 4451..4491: -1.2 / 10.2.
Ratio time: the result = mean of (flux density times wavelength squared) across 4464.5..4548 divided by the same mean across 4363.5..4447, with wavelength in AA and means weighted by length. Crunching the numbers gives 1.19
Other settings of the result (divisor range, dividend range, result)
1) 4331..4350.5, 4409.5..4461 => 1.21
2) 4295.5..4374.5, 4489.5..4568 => 1.39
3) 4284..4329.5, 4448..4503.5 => 1.46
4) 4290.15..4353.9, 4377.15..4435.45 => 1.19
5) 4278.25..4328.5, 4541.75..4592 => 1.60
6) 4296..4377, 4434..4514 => 1.33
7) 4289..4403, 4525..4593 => 1.40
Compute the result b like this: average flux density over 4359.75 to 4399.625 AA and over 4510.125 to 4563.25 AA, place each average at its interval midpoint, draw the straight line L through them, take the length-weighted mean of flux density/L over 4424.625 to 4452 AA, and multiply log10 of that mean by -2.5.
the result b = -0.06 mag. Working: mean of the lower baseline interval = 9.34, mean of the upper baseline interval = 10.9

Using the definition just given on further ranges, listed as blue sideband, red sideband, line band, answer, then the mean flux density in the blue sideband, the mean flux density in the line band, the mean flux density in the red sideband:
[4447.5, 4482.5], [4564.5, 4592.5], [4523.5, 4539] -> 0.10 mag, 10.4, 10.2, 11.6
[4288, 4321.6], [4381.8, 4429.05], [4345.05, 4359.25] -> -0.11 mag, 7.66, 9.45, 9.5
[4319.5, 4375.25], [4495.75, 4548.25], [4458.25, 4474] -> 0.04 mag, 9.3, 10.2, 11.1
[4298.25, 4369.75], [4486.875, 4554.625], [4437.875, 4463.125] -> 0.00 mag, 8.73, 10.2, 11.1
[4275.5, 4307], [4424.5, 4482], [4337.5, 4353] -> 0.02 mag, 7.83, 8.49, 10.4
